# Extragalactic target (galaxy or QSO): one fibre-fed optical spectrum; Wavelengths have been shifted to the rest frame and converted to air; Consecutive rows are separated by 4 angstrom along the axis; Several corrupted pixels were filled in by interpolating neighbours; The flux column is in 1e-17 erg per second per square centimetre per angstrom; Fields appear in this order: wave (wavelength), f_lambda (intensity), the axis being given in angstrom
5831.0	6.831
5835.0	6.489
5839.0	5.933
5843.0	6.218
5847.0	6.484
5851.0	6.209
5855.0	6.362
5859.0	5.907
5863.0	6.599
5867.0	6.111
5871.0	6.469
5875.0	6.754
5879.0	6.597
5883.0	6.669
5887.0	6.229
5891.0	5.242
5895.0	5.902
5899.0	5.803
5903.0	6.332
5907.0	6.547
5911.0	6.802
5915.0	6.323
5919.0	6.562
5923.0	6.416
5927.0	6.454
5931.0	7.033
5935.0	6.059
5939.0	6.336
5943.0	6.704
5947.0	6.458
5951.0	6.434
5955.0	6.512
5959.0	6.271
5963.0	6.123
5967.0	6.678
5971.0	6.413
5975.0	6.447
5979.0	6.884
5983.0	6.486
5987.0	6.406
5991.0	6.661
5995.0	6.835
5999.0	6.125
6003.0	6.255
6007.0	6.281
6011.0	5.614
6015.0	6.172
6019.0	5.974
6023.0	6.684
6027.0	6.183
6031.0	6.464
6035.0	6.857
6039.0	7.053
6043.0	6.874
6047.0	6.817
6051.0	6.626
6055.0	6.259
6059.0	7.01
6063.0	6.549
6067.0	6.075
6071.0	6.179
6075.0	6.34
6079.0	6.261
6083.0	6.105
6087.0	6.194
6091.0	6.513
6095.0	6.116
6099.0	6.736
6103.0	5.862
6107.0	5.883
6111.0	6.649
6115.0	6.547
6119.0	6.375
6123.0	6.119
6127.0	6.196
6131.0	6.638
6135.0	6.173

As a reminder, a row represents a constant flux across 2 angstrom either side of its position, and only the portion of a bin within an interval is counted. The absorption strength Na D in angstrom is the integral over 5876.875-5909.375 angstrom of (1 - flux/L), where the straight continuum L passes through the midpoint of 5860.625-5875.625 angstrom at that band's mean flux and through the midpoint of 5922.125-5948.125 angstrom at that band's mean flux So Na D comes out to 1.46 angstrom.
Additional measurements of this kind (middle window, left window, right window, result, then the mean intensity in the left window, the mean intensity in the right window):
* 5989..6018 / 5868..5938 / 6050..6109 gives 0.29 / 6.36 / 6.31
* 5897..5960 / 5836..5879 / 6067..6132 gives -1.32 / 6.32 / 6.28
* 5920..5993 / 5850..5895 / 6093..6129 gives -2.51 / 6.27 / 6.28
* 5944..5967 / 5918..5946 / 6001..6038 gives 0.17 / 6.51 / 6.3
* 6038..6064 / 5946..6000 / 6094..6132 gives -1.42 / 6.49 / 6.31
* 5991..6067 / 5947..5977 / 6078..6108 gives -1.94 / 6.41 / 6.22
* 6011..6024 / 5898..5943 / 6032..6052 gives 1.19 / 6.45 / 6.84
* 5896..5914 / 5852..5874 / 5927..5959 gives 0.17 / 6.31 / 6.49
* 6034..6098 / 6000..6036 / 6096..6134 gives -2.02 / 6.26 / 6.32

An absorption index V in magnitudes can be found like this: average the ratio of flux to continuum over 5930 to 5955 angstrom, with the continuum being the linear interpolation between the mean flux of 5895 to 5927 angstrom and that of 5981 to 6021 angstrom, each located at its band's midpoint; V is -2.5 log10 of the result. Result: -0.024 mag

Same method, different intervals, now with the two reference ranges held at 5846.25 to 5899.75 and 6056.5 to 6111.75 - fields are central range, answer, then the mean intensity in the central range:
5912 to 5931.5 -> -0.05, 6.53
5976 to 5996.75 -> -0.06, 6.64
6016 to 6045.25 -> -0.05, 6.57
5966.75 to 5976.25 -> -0.04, 6.49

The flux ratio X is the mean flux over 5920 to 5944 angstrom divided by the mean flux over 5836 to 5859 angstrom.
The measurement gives 1.04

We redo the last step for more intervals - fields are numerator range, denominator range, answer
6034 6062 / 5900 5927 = 1.05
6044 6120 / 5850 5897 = 1.02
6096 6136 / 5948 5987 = 0.98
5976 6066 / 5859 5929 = 1.03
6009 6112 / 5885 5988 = 1.00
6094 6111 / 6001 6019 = 1.02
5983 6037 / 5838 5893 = 1.01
